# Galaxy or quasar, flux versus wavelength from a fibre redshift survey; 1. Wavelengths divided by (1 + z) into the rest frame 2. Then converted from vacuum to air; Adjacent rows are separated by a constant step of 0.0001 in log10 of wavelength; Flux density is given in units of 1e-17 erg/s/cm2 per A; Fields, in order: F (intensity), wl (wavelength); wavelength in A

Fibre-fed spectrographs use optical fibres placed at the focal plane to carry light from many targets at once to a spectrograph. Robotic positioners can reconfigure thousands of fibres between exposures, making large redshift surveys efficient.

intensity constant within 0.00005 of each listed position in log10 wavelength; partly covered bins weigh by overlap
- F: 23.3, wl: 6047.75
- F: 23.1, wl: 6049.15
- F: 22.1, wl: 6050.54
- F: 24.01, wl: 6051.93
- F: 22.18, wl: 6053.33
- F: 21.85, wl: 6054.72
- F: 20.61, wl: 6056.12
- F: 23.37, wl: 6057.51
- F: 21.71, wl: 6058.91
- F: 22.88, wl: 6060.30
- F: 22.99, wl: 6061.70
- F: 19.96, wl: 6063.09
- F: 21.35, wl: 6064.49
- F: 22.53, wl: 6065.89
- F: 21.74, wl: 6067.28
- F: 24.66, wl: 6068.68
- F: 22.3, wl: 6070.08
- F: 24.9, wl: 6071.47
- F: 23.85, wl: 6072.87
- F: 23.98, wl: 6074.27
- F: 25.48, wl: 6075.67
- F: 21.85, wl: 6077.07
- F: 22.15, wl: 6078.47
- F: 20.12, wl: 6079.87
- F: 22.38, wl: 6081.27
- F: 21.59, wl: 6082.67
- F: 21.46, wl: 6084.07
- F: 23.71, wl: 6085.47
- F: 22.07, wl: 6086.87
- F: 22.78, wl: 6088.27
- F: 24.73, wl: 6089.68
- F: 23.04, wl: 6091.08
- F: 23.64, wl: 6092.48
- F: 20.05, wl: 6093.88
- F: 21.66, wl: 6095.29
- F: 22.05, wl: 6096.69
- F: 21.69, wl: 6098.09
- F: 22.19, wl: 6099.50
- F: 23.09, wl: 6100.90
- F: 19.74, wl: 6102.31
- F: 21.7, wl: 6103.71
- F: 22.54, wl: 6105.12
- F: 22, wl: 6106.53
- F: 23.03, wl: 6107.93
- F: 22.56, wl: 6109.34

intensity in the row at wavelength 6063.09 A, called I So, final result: 19.96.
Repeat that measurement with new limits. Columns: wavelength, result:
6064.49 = 21.35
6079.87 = 20.12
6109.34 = 22.56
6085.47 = 23.71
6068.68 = 24.66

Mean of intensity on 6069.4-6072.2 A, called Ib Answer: 23.7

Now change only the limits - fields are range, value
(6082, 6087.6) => 22.2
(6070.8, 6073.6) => 24.3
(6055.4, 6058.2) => 22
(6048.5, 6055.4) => 22.7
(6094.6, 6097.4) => 21.9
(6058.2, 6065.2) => 21.8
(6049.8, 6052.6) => 23.1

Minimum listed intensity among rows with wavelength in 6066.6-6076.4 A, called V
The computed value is 21.74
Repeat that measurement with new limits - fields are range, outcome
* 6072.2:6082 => 20.12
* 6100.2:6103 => 19.74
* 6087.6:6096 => 20.05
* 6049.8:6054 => 22.1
